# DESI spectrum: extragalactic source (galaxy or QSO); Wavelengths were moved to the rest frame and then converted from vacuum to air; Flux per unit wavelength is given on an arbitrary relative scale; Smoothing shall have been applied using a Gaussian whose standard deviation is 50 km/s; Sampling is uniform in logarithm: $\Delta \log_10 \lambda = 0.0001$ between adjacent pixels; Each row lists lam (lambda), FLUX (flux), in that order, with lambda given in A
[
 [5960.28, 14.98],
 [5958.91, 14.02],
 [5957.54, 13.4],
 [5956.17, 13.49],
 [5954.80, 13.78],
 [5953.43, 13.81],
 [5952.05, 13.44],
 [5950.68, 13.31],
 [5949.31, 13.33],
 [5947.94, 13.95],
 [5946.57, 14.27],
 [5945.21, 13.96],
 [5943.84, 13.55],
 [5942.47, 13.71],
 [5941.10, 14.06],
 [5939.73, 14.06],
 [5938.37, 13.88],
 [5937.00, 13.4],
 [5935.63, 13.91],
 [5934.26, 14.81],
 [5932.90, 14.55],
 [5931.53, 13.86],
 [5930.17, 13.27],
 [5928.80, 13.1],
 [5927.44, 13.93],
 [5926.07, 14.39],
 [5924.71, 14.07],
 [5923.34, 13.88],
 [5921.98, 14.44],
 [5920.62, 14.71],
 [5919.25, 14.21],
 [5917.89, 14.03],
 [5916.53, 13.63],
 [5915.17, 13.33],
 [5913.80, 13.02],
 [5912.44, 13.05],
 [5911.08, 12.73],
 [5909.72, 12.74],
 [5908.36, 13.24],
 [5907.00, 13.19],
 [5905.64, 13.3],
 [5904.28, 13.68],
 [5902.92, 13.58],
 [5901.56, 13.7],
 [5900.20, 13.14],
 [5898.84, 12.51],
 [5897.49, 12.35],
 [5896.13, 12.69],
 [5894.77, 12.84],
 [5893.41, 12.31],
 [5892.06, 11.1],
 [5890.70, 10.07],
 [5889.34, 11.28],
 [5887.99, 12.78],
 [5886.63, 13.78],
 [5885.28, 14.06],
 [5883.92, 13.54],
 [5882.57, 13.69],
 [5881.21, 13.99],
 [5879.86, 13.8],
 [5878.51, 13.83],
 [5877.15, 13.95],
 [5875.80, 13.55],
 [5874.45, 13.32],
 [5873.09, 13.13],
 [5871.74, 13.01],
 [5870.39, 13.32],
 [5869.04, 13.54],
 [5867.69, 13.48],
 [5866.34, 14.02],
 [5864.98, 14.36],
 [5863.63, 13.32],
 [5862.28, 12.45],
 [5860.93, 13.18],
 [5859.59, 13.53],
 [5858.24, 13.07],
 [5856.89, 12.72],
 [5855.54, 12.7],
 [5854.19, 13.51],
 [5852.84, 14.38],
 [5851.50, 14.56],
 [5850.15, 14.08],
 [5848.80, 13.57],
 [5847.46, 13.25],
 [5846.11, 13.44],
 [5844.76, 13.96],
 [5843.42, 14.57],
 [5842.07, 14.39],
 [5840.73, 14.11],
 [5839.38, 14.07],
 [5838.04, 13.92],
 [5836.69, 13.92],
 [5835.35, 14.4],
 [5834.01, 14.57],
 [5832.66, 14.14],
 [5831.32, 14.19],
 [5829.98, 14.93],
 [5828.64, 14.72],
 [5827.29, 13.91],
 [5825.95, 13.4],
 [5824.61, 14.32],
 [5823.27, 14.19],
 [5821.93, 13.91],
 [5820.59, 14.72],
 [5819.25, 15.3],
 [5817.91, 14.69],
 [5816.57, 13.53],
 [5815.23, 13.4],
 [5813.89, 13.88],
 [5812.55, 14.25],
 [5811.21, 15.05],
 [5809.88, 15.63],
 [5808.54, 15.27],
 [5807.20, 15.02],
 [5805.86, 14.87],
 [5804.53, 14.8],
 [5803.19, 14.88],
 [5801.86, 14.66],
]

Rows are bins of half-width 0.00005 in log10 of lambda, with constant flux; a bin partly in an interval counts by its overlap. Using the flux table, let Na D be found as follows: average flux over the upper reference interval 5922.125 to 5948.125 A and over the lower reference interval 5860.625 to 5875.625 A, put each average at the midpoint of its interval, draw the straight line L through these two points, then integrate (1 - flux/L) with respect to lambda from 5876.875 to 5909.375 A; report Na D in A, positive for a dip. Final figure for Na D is 1.40 A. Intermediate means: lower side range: 13.4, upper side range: 13.9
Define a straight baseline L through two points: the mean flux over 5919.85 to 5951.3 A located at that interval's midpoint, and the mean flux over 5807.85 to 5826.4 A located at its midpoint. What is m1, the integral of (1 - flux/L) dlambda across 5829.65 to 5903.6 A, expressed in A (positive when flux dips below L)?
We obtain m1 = 4.0 A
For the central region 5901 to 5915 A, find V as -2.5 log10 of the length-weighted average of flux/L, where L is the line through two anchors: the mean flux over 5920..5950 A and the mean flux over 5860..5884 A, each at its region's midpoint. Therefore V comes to 0.04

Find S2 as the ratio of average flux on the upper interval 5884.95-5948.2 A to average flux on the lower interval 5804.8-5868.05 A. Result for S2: 0.95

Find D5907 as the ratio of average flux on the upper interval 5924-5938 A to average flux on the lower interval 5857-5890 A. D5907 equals 1.04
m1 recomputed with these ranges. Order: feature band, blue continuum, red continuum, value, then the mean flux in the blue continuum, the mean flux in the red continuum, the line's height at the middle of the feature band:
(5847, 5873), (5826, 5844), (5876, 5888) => 1.0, 14.3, 13.8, 14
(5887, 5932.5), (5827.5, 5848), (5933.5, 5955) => 2.5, 14.2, 13.8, 13.9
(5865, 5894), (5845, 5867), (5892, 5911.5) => 0.2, 13.5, 12.9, 13.2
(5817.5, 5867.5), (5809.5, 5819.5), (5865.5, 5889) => 0.3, 14.4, 13.5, 14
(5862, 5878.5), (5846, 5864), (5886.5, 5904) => -0.6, 13.4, 12.5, 13.1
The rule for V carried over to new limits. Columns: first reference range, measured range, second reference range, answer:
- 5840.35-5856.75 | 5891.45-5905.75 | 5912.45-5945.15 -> 0.08 mag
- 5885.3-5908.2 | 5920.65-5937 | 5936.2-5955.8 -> -0.05 mag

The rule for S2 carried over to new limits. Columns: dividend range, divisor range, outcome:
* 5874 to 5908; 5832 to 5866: 0.95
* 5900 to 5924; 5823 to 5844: 0.95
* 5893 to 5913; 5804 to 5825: 0.89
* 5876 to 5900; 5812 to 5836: 0.90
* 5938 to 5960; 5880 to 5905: 1.07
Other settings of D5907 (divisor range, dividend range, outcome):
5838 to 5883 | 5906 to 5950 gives 1.01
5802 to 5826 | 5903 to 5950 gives 0.95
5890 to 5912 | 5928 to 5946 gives 1.09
